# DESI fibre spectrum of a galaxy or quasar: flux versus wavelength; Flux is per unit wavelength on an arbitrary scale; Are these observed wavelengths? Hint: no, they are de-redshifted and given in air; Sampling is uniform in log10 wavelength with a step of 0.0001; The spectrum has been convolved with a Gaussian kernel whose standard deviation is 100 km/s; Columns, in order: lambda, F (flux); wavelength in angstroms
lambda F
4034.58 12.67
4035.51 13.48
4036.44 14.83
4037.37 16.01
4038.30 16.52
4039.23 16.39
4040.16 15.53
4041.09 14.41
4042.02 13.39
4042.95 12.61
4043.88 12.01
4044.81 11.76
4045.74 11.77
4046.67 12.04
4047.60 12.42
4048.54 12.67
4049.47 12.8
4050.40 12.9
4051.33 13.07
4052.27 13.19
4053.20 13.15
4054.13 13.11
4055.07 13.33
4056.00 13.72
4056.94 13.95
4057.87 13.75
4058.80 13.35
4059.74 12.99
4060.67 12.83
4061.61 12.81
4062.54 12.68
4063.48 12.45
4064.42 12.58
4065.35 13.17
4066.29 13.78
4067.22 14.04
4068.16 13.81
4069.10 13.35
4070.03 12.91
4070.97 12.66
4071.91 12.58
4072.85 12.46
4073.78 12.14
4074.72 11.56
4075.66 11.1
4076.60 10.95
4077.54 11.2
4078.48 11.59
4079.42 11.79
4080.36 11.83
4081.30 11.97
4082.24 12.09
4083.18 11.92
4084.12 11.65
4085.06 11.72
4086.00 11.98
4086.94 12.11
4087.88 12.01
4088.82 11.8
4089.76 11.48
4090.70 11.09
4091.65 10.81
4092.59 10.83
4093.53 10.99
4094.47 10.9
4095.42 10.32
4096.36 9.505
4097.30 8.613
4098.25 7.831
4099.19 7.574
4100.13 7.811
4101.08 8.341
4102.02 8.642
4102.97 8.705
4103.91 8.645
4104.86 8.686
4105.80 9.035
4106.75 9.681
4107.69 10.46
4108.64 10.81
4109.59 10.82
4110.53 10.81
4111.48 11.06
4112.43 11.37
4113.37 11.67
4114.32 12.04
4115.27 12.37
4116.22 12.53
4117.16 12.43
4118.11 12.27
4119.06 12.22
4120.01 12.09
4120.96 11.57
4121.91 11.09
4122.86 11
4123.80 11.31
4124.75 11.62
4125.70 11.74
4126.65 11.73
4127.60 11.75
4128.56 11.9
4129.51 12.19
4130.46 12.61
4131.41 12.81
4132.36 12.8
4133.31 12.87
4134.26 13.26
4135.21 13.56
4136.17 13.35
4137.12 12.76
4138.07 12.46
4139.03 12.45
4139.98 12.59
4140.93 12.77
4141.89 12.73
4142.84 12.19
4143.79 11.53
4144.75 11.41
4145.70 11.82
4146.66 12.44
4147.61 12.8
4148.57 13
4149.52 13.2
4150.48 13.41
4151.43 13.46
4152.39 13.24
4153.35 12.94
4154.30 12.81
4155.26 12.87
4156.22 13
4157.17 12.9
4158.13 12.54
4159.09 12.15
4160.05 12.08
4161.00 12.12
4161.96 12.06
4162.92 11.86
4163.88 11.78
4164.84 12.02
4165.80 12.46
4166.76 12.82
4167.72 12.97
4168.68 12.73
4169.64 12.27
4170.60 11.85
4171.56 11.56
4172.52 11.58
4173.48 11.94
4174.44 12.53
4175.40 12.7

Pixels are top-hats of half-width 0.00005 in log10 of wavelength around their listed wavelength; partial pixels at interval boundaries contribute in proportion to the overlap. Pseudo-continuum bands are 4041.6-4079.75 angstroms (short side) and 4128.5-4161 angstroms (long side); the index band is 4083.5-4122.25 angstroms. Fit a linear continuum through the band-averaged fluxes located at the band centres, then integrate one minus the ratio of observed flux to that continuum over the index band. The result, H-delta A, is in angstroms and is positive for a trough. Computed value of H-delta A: 6.2 angstroms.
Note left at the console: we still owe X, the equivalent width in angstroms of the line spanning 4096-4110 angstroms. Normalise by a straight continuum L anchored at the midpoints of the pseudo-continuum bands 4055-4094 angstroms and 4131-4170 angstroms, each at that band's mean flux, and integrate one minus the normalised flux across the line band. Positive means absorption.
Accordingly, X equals 3.9 angstroms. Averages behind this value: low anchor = 12.3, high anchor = 12.6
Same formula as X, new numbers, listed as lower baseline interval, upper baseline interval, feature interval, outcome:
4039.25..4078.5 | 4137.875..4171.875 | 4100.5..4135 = 3.75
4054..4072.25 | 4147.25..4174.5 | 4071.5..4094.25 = 2.47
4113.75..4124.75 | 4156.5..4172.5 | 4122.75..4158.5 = -1.41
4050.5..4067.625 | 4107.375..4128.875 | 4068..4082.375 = 0.77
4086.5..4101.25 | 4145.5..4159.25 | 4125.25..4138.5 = -0.70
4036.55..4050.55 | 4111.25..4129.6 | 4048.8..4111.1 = 5.96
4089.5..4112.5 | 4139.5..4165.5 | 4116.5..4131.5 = -1.24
